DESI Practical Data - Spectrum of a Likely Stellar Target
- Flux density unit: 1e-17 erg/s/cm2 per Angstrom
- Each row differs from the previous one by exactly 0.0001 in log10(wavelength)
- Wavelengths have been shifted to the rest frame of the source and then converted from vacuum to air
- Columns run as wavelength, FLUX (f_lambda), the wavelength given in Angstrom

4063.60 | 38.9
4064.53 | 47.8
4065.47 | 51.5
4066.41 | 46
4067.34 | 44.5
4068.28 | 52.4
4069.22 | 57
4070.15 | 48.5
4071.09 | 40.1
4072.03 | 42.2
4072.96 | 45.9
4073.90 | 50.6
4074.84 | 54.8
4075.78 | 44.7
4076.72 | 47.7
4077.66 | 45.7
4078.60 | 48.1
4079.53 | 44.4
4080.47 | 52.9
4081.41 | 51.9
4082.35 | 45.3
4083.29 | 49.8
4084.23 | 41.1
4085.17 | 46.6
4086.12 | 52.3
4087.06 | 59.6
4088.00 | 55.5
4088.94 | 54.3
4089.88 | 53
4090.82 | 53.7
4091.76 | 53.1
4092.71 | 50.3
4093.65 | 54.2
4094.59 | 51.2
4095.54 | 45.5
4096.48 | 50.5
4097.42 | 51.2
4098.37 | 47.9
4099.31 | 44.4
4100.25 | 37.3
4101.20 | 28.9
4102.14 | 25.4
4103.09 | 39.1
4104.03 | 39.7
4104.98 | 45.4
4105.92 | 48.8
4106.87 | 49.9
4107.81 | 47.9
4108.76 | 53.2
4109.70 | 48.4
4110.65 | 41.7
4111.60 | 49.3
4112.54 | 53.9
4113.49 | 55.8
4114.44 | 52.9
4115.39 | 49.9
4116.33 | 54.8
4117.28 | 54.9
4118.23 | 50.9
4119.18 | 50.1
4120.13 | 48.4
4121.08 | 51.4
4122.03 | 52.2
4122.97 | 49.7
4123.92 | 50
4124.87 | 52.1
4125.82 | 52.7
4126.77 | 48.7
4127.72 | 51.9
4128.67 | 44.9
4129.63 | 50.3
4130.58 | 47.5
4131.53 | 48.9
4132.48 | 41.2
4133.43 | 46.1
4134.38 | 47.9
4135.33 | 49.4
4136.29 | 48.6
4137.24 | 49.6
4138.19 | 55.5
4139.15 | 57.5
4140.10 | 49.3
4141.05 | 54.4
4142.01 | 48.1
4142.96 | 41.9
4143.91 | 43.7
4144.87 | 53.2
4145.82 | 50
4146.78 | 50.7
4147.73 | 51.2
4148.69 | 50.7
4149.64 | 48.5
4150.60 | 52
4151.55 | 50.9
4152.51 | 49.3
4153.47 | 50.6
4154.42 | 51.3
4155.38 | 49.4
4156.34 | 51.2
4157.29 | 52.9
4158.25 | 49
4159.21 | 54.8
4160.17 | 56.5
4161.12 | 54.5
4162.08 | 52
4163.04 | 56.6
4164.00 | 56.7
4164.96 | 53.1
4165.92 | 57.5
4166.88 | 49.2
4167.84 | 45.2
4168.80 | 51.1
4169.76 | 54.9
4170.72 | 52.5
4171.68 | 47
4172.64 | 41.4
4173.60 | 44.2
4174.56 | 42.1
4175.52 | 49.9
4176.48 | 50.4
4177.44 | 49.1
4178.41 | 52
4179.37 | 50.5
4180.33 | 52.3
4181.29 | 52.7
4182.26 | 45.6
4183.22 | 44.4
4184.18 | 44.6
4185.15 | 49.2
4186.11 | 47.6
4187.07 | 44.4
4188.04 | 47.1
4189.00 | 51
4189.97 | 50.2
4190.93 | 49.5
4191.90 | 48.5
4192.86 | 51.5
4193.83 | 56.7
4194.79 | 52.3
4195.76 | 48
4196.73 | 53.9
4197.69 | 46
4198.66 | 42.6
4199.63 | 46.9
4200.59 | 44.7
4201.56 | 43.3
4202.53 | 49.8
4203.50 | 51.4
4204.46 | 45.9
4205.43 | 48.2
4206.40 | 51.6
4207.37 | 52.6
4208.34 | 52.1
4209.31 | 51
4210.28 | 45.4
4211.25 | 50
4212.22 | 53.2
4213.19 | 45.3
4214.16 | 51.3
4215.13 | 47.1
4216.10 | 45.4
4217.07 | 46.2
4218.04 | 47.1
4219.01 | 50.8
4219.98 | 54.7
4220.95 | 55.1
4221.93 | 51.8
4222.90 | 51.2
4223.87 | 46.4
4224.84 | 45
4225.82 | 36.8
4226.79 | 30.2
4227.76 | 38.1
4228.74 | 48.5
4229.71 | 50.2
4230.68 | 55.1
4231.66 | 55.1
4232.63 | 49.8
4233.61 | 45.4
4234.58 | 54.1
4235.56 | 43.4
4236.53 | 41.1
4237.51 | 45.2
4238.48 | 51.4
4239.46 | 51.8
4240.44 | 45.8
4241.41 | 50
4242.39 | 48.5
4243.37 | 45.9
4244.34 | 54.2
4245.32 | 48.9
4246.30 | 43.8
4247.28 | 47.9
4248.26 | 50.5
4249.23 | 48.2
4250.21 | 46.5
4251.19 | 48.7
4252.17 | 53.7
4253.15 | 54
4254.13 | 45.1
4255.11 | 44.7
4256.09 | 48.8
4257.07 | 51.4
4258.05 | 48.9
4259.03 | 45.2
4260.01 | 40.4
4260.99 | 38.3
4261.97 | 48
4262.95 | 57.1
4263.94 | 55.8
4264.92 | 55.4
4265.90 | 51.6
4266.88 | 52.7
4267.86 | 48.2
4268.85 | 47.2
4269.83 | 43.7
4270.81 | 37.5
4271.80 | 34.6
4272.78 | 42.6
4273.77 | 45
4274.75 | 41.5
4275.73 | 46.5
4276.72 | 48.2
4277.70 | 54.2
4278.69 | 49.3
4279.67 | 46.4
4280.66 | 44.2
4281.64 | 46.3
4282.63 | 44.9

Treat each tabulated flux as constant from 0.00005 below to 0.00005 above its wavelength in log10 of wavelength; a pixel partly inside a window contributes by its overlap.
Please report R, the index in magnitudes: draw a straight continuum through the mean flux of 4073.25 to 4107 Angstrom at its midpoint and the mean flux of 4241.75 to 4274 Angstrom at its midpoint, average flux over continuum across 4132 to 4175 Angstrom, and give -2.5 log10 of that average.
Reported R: -0.06 mag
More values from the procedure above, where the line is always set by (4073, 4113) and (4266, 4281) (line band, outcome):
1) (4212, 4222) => -0.08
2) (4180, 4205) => -0.04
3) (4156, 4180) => -0.09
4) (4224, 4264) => -0.04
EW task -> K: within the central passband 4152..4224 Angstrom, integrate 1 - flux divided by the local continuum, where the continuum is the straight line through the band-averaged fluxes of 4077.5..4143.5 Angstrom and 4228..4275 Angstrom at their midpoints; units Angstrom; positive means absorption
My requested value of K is -2.1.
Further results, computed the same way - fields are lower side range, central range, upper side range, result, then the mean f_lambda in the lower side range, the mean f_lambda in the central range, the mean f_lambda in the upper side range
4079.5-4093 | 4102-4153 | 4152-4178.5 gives 1.73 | 51.1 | 49.2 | 50.8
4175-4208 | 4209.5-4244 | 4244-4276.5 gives 0.24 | 49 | 47.8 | 47.4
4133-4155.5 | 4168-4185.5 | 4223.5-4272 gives 0.26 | 50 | 48.5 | 47.5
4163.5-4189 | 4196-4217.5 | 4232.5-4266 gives 0.21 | 49.1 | 48.4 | 48.5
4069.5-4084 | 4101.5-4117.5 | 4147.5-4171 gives 0.64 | 47.6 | 47.4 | 52.1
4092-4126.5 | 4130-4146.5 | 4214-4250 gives -0.34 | 48.1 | 49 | 47.9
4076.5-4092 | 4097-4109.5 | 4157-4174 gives 1.86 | 50.3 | 43.1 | 51.6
